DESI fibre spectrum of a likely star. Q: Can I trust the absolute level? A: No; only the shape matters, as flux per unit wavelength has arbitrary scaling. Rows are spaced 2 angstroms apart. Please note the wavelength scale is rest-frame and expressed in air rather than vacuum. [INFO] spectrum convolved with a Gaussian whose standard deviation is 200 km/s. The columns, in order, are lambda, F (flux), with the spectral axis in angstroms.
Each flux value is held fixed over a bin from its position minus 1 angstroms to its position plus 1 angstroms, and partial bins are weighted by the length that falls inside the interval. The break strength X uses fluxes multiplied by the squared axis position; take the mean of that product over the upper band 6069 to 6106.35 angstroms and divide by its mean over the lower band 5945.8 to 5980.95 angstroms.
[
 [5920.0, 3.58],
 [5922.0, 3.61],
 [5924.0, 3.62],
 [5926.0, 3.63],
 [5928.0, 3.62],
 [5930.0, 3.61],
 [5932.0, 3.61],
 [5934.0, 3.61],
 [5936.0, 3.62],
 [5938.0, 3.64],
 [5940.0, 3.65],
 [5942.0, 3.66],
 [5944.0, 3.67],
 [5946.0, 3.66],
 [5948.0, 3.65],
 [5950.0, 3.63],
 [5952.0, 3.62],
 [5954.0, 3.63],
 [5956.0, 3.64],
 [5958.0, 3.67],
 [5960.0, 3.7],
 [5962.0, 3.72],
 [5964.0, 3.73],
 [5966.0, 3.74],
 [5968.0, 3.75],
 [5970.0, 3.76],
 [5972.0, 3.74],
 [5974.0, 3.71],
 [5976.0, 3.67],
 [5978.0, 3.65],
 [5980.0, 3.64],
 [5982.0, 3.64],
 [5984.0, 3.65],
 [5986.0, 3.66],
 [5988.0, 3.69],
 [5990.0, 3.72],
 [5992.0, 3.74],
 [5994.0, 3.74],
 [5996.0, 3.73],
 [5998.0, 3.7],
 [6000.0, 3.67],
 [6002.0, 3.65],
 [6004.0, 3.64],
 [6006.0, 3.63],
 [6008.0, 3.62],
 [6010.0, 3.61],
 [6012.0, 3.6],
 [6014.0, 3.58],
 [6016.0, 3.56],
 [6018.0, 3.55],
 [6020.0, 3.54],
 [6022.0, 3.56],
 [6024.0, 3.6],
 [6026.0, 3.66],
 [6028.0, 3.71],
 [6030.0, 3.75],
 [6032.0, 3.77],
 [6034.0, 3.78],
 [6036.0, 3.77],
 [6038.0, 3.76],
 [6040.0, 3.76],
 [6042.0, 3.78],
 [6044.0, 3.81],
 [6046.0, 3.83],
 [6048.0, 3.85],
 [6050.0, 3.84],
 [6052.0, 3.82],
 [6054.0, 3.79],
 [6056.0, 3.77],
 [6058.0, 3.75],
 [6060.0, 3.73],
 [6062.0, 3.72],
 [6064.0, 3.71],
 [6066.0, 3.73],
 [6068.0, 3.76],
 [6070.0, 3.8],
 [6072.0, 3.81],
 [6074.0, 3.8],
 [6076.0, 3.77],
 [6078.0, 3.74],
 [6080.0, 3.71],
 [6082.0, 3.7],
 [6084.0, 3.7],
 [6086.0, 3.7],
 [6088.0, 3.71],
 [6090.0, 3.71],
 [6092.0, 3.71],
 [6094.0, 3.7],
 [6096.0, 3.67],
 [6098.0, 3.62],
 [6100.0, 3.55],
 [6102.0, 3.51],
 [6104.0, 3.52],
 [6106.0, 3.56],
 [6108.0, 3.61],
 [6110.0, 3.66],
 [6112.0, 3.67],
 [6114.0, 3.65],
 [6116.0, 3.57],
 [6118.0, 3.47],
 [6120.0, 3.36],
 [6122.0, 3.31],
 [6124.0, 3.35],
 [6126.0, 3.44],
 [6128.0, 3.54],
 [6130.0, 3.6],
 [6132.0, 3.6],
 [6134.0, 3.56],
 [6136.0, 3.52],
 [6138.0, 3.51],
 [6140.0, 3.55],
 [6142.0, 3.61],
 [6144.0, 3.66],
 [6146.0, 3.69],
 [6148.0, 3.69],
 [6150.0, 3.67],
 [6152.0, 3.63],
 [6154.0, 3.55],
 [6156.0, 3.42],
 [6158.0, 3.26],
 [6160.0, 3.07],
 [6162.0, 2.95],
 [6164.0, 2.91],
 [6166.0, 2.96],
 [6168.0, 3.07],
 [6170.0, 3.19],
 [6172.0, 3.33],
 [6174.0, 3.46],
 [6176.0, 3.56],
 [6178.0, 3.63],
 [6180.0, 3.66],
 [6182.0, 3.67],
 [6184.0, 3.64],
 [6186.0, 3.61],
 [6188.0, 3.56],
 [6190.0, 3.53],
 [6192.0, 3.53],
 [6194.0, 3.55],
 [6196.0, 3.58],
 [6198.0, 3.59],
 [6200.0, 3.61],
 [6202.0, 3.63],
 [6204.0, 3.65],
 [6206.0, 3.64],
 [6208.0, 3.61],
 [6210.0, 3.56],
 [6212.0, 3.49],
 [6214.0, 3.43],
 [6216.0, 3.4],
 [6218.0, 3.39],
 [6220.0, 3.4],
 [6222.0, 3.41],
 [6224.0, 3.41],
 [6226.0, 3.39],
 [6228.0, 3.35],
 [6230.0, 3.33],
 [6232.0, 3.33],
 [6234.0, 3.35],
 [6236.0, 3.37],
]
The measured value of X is 1.04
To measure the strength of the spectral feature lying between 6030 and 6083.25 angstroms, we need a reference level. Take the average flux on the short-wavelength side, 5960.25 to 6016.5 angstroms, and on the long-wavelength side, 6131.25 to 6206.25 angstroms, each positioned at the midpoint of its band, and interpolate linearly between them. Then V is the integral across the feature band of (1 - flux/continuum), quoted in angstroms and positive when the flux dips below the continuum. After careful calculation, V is -2.5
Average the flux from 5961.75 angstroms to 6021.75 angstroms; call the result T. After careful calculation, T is 3.67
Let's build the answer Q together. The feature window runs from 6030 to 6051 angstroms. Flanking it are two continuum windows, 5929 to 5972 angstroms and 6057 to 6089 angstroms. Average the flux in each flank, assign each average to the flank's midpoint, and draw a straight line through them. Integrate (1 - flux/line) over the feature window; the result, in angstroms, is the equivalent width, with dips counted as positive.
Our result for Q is -0.41 angstroms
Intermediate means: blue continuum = 3.67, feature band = 3.79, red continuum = 3.74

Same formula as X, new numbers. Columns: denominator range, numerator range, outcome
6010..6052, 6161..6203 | 0.98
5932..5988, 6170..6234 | 1.03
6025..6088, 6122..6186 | 0.95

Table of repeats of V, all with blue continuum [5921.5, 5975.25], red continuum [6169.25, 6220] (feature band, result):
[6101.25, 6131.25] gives 0.5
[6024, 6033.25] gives -0.2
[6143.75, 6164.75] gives 0.9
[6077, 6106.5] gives -0.5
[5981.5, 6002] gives -0.3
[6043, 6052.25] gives -0.6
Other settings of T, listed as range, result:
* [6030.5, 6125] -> 3.69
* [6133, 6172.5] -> 3.39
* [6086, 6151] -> 3.58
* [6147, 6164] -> 3.38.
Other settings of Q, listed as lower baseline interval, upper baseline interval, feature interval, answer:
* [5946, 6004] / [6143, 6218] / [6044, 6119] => -2.62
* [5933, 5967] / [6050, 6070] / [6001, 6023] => 0.72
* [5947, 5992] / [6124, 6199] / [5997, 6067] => -1.71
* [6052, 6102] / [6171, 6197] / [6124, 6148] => 0.44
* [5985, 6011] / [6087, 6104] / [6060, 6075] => -0.45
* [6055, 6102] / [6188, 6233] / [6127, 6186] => 2.11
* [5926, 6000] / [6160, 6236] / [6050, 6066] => -0.81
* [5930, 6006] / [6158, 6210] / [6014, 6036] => -0.22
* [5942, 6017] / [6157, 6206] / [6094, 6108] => -0.23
